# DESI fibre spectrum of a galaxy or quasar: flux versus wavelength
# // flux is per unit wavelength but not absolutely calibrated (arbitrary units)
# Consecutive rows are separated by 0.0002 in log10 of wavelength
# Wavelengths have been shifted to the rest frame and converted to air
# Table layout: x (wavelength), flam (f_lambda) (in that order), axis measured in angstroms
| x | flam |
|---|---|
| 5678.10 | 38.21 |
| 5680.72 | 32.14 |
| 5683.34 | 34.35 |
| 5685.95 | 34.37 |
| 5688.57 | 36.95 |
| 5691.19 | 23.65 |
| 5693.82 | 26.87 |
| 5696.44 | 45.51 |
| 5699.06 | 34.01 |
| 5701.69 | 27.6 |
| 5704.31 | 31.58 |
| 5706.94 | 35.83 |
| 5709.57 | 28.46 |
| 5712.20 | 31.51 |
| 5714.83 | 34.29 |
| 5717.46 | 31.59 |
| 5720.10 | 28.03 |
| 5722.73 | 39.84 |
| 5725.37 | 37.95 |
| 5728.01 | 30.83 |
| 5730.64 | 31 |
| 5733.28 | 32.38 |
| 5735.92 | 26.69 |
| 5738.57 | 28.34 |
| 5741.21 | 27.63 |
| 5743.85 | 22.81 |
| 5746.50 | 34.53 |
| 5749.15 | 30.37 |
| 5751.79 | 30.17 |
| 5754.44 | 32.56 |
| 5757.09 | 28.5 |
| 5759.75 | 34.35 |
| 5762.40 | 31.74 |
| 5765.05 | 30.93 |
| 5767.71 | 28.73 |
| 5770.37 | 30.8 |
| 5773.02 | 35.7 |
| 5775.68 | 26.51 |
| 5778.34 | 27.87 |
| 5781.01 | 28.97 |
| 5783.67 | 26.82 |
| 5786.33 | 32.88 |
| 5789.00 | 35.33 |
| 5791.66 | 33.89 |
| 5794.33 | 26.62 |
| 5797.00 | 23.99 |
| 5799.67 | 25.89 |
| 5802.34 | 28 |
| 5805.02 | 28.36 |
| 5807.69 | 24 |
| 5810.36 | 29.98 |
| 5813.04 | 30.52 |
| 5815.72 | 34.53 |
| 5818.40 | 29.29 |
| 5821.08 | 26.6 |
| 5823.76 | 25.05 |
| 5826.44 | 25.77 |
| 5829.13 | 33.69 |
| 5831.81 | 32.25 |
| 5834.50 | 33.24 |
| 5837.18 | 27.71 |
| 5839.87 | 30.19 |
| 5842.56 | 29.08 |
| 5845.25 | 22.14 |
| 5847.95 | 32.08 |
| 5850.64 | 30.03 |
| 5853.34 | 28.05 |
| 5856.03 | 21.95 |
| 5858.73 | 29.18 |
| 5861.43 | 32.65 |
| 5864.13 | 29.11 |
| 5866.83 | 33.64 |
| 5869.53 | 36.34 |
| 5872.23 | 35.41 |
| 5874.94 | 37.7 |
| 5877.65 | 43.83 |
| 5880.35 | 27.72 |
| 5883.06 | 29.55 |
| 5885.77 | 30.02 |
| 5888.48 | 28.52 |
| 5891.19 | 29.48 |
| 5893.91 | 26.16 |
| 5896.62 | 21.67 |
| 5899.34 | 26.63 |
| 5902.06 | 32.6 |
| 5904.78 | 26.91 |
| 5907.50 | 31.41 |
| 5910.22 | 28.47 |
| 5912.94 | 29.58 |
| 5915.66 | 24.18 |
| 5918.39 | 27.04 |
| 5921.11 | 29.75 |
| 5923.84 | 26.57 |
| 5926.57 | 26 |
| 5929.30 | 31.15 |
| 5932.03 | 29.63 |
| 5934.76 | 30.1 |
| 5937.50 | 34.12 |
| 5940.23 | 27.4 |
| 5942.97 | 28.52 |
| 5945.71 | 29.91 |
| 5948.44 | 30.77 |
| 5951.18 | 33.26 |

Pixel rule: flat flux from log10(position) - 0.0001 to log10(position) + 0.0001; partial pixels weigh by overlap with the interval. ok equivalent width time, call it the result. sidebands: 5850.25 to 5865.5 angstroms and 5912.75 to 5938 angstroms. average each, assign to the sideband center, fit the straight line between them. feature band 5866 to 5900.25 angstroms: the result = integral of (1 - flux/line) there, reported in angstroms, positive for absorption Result -3.4 angstroms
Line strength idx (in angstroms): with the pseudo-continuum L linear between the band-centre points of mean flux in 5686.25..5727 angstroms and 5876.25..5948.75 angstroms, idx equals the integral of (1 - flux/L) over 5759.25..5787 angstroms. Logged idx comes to 1.23 angstroms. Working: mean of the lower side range 32.9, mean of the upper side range 29.2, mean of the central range 30.3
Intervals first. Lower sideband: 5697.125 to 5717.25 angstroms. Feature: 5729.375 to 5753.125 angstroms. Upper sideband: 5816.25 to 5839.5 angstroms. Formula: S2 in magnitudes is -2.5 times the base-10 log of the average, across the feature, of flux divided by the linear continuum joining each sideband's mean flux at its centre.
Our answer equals 0.08 mag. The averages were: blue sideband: 32.3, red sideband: 29.4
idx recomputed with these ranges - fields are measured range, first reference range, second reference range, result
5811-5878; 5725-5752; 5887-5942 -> -3.70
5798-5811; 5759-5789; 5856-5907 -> 1.54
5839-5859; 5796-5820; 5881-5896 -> 0.44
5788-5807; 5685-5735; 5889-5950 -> 1.47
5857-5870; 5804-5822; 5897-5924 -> -1.36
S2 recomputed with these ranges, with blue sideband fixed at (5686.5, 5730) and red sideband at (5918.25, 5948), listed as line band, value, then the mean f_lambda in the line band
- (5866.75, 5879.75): -0.23 mag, 37.2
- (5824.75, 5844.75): 0.03 mag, 29.8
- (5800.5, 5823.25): 0.09 mag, 28.7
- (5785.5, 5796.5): 0.00 mag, 31.5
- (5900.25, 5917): 0.03 mag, 28.8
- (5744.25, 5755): 0.04 mag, 31.1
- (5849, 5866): 0.06 mag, 28.7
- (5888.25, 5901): 0.13 mag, 26.4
